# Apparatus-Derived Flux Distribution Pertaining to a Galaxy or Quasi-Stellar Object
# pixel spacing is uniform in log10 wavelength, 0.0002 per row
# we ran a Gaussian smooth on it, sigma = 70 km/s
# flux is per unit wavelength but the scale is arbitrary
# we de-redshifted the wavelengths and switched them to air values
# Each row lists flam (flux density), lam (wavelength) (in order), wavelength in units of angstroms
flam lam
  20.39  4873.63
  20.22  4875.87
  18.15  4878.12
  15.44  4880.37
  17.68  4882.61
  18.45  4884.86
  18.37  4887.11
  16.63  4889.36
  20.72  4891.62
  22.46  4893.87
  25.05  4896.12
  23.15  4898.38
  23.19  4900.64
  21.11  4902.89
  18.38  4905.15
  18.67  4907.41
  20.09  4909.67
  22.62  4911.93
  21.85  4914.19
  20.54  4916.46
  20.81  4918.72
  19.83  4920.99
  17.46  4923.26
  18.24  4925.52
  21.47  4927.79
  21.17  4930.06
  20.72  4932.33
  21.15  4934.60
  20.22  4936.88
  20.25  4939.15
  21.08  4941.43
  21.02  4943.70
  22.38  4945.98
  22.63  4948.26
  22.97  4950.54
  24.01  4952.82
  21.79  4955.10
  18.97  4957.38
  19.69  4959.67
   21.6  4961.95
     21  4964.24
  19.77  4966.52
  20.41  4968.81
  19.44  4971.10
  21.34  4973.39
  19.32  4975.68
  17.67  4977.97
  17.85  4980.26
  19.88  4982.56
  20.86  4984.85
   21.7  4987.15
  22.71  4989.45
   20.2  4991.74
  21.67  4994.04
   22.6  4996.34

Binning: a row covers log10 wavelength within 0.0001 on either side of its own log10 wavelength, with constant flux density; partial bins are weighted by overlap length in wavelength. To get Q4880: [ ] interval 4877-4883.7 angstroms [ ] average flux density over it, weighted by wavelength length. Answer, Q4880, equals 17.1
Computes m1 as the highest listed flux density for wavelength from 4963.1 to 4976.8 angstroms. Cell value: 21.34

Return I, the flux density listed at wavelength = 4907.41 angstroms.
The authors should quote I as 18.67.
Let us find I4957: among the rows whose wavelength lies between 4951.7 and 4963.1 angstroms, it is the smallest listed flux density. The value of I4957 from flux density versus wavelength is 18.97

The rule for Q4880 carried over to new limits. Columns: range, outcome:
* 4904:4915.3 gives 20.3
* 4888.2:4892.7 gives 18.6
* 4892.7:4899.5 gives 23.5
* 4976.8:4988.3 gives 19.6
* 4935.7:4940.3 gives 20.2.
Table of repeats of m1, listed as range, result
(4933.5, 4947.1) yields 22.38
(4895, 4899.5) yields 25.05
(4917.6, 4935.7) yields 21.47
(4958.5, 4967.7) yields 21.6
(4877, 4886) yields 18.45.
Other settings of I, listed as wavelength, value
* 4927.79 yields 21.47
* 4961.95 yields 21.6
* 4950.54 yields 22.97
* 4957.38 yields 18.97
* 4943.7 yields 21.02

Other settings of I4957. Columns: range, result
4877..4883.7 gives 15.44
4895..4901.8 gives 23.15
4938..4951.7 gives 20.25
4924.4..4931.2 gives 18.24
